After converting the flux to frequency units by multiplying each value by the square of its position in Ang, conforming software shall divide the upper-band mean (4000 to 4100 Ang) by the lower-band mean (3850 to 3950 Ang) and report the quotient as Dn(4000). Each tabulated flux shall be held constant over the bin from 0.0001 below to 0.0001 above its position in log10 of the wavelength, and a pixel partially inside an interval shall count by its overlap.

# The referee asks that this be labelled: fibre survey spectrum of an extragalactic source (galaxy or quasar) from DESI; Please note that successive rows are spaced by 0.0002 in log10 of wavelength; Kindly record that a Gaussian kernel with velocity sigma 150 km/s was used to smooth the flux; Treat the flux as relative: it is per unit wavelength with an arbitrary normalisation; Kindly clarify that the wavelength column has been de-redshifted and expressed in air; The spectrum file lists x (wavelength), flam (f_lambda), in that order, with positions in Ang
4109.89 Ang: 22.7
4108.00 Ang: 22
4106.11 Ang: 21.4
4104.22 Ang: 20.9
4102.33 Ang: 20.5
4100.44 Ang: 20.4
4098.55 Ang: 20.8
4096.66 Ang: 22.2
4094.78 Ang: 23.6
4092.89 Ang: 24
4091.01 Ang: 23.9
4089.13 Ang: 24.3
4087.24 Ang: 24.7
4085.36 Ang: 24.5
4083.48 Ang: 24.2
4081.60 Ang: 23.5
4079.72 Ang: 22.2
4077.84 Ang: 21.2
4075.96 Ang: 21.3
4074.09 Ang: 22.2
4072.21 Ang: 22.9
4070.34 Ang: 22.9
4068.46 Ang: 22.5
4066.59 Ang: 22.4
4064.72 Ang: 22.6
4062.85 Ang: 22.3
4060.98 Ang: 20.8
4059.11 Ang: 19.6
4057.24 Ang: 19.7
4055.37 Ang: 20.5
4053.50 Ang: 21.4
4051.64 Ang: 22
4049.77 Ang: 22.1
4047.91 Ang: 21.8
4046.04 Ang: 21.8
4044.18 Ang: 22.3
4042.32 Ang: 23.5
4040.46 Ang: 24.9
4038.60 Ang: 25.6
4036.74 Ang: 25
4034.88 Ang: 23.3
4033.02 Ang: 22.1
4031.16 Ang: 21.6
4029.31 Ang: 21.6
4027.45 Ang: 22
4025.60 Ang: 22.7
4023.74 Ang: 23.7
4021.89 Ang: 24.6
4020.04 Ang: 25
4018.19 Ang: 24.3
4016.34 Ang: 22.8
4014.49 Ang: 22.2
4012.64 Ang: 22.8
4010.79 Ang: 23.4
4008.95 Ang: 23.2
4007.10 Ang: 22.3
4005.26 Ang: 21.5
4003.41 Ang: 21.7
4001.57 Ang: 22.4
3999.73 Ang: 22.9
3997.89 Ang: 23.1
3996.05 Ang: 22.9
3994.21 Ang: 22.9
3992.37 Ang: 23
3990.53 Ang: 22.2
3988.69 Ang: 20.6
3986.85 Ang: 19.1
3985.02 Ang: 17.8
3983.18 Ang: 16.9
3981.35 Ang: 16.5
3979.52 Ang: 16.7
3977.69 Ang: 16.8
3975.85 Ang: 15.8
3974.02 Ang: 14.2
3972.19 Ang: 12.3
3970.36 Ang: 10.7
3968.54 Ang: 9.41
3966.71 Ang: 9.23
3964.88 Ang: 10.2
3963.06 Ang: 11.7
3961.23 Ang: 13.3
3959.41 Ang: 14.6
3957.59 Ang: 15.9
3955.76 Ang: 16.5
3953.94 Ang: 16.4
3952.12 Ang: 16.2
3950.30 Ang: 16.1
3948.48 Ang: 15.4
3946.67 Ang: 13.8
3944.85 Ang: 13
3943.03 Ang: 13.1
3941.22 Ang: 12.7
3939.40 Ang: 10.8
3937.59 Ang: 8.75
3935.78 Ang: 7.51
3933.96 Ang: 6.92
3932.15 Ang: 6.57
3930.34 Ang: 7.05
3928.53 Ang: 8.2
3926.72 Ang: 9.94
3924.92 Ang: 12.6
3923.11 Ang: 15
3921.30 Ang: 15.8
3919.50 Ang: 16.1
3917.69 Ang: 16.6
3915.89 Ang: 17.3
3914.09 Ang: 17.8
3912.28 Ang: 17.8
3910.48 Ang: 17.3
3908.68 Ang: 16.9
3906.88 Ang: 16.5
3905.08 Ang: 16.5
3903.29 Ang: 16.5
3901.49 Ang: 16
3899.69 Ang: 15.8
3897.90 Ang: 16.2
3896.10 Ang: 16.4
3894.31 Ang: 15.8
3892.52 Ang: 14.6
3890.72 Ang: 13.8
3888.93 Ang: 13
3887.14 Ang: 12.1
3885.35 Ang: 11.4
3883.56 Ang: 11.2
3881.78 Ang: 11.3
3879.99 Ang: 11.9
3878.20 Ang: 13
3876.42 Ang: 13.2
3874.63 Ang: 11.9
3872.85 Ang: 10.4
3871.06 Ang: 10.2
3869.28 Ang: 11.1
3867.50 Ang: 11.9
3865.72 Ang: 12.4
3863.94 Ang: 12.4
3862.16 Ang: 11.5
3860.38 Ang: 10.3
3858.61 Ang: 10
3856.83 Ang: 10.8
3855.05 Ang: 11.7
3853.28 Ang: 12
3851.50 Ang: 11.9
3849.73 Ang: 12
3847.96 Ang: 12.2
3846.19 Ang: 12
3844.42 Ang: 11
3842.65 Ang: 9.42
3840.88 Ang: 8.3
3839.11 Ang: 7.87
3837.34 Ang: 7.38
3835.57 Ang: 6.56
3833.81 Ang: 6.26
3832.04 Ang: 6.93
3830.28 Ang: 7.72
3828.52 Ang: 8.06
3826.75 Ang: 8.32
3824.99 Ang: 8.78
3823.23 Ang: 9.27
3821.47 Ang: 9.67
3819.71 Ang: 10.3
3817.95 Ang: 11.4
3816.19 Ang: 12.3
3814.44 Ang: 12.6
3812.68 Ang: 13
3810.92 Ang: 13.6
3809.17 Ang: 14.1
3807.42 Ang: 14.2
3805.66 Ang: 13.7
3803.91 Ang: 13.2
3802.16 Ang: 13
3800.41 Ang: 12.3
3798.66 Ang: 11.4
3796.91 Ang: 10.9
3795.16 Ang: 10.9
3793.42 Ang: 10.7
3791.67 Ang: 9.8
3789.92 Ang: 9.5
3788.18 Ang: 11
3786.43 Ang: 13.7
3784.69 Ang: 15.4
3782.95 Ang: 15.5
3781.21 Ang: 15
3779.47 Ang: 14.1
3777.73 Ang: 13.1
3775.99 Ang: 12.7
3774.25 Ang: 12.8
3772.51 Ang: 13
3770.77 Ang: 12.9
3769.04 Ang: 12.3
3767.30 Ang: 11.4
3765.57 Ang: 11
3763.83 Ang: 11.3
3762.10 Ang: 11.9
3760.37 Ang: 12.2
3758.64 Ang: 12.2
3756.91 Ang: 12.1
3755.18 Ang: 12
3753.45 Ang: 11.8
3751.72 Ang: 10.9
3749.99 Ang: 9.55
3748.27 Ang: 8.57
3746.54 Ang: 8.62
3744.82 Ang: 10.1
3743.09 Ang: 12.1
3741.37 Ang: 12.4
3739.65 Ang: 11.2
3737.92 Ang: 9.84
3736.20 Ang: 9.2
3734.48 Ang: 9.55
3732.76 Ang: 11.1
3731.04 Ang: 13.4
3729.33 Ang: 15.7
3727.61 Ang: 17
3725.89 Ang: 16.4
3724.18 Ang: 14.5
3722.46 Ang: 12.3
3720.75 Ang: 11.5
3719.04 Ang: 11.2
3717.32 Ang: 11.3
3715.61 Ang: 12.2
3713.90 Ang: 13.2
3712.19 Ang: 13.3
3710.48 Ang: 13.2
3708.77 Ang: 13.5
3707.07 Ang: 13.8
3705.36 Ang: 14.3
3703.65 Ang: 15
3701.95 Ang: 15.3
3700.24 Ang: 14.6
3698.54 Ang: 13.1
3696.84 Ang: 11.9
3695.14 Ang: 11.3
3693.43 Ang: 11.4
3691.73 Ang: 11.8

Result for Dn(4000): 1.89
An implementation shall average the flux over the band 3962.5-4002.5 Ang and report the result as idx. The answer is 17.2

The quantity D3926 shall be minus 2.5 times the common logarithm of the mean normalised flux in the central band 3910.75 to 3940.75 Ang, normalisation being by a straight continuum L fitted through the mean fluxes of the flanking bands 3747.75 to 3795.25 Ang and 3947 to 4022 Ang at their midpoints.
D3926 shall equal 0.32 mag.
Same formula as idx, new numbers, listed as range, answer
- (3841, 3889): 11.5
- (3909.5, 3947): 12.6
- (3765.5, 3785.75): 13.4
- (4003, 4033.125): 22.8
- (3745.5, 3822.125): 12.1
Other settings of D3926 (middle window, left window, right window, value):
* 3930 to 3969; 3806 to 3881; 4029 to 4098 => 0.33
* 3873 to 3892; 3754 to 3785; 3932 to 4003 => 0.17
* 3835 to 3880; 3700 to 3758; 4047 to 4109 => 0.41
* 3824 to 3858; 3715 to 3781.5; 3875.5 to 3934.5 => 0.36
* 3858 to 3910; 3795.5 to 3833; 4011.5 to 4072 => 0.11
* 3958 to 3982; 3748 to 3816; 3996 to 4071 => 0.45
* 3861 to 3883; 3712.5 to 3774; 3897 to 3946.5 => 0.12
